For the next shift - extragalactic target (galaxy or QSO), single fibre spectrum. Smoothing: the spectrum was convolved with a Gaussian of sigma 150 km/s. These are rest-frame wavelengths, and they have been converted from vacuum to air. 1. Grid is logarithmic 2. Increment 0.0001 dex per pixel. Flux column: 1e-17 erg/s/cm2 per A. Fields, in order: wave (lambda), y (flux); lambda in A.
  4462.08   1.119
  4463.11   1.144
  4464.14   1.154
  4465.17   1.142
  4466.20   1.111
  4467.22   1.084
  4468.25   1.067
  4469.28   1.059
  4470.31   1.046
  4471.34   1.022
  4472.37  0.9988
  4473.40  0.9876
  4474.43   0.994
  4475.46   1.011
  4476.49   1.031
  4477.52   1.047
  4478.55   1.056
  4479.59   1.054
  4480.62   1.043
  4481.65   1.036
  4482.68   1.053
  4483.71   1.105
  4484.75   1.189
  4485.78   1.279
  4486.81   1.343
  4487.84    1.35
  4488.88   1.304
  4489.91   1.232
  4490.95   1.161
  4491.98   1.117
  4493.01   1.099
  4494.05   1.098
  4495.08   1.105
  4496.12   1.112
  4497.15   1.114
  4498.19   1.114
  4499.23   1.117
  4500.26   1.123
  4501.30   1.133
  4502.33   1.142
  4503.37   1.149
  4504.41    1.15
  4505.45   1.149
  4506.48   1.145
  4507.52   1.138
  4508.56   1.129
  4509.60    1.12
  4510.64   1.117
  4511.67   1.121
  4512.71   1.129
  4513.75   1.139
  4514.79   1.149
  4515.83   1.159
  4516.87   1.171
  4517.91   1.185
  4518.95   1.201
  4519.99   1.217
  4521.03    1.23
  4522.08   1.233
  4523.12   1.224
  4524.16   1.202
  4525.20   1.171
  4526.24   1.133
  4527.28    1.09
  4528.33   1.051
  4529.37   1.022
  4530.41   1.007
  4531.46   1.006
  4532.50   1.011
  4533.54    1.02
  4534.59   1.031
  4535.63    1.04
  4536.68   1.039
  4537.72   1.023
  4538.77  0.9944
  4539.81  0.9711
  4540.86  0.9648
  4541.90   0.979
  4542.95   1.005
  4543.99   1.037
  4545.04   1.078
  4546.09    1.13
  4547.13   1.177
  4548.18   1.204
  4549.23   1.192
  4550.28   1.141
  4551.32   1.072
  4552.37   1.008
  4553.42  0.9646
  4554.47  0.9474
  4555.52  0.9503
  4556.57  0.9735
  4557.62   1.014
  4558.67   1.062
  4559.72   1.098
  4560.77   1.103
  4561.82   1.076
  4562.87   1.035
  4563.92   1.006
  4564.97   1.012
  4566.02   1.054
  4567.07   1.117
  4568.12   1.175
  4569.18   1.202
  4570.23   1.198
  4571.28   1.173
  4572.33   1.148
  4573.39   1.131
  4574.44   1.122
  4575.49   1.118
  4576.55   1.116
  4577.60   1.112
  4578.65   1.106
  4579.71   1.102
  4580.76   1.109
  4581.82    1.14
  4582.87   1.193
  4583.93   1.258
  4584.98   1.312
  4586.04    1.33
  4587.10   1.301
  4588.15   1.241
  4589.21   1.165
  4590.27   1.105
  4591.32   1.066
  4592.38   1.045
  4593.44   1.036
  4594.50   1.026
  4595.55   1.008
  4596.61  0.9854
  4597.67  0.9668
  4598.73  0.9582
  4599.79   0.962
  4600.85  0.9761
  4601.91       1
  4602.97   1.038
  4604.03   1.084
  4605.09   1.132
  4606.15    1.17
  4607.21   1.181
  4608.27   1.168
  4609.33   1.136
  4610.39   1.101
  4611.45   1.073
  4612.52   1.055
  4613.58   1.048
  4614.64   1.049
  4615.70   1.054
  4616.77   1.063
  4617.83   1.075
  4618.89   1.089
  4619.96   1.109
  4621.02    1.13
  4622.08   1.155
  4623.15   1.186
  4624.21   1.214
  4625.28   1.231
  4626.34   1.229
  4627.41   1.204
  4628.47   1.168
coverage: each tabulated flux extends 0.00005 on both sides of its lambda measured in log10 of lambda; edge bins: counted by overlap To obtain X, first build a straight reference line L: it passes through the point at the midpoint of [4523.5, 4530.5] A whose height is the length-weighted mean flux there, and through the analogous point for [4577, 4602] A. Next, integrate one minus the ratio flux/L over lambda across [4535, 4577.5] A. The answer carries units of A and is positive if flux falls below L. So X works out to 1.3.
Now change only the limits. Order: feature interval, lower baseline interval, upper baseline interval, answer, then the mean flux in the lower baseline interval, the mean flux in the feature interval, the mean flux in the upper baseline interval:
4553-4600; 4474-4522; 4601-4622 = 0.39 A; 1.14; 1.1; 1.09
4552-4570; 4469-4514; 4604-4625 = 1.08 A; 1.12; 1.05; 1.12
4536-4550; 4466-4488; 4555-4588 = 0.65 A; 1.09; 1.06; 1.13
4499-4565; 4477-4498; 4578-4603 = 2.07 A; 1.14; 1.09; 1.1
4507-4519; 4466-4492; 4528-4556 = -0.83 A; 1.11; 1.14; 1.04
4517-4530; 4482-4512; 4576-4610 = -0.22 A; 1.16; 1.16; 1.11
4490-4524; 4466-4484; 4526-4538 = -3.54 A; 1.04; 1.15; 1.04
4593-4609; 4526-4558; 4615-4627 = 0.96 A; 1.04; 1.05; 1.14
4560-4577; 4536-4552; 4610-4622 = -0.64 A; 1.07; 1.11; 1.08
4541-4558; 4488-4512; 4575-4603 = 1.03 A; 1.14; 1.05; 1.1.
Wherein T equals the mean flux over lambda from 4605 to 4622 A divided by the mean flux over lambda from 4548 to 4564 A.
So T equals 1.0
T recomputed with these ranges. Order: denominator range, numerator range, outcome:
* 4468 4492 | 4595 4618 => 0.96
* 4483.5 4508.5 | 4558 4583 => 0.95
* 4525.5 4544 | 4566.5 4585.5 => 1.13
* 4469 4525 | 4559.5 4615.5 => 0.98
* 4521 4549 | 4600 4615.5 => 1.01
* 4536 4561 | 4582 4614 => 1.06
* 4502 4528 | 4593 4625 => 0.93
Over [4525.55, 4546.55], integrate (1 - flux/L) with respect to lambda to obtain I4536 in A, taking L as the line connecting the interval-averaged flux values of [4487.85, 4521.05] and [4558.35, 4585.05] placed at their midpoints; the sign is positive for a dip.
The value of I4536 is 1.95 A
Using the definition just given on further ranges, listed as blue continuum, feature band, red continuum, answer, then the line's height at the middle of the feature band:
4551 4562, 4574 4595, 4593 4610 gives -2.22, 1.04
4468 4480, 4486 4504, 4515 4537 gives -1.74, 1.06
